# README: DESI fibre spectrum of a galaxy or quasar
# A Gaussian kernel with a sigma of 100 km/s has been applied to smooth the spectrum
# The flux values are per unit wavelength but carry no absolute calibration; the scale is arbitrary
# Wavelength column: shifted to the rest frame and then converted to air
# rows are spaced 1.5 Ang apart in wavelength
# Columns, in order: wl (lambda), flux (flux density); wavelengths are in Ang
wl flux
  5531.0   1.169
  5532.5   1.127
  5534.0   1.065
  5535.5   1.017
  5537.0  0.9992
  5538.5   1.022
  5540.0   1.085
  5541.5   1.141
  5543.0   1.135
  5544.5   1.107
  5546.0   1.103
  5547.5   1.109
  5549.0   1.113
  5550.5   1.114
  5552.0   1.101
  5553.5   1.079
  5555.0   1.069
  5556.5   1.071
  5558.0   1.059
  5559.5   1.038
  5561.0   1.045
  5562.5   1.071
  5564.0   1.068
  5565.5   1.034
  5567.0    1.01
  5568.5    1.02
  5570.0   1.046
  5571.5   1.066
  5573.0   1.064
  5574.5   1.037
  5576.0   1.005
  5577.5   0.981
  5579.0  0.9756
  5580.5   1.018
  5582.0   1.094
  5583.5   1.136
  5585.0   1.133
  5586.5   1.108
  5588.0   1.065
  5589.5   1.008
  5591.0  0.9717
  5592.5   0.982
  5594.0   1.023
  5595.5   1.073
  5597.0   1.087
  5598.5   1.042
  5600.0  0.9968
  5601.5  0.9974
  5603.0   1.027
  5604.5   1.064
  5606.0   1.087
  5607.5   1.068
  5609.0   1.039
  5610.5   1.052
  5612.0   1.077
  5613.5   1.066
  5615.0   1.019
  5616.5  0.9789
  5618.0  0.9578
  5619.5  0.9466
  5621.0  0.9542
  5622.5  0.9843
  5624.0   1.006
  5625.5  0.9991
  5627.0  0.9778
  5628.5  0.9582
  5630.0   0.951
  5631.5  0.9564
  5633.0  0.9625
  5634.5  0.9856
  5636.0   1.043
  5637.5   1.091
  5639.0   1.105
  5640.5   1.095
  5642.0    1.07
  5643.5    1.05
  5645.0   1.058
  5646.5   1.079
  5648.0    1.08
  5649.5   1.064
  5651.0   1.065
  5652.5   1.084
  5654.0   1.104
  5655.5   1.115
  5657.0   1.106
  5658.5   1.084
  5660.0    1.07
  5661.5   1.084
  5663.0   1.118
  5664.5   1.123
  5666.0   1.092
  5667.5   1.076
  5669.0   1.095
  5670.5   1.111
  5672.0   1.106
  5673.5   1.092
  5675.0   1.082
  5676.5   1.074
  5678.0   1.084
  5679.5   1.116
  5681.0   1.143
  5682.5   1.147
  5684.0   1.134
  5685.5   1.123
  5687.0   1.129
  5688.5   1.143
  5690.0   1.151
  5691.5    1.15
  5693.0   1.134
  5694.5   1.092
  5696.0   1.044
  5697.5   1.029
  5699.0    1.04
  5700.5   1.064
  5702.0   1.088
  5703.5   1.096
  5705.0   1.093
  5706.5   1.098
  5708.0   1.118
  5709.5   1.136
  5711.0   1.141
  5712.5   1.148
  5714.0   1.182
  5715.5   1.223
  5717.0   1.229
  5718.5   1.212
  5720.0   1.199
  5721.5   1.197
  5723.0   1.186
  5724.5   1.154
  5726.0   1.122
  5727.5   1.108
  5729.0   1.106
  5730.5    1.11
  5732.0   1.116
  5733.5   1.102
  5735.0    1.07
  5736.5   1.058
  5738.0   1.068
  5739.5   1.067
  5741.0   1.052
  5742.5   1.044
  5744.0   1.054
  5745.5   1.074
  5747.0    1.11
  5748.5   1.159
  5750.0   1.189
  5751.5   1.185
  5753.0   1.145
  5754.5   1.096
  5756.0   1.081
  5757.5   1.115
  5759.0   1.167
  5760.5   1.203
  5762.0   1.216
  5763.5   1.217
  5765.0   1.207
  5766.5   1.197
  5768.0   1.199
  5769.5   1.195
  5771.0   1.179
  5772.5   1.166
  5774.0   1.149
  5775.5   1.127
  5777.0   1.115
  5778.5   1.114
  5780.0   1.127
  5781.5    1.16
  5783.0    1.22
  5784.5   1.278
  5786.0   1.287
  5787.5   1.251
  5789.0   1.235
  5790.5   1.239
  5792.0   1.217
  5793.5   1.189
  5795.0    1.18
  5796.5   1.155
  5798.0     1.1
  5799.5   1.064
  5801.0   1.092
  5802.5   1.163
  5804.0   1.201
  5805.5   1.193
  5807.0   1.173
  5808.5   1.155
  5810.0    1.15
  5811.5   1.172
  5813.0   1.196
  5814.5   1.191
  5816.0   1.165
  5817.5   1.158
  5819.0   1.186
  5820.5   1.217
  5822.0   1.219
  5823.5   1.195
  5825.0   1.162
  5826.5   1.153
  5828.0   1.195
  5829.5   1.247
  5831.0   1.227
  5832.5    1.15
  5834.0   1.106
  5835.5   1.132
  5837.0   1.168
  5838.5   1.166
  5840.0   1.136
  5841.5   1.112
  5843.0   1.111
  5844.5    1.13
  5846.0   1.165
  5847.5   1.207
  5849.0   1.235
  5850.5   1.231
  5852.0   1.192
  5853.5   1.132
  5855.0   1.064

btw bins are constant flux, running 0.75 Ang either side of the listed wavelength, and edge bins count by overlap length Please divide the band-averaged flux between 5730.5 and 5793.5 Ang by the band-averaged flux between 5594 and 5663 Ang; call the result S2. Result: 1.11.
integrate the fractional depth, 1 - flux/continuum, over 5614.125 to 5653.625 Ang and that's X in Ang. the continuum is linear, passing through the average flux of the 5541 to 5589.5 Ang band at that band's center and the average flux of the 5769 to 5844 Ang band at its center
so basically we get 2.8 Ang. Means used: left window 1.07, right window 1.17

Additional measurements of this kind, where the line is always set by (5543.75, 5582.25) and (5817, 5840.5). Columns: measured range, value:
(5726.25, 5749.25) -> 1.0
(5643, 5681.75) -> 0.4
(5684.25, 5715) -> 0.2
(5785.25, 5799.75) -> -0.4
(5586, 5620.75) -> 1.5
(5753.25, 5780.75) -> -0.2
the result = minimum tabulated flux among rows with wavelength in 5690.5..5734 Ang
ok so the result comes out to 1.029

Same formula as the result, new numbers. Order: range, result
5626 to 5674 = 0.951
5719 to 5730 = 1.106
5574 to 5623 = 0.9466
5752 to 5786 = 1.081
